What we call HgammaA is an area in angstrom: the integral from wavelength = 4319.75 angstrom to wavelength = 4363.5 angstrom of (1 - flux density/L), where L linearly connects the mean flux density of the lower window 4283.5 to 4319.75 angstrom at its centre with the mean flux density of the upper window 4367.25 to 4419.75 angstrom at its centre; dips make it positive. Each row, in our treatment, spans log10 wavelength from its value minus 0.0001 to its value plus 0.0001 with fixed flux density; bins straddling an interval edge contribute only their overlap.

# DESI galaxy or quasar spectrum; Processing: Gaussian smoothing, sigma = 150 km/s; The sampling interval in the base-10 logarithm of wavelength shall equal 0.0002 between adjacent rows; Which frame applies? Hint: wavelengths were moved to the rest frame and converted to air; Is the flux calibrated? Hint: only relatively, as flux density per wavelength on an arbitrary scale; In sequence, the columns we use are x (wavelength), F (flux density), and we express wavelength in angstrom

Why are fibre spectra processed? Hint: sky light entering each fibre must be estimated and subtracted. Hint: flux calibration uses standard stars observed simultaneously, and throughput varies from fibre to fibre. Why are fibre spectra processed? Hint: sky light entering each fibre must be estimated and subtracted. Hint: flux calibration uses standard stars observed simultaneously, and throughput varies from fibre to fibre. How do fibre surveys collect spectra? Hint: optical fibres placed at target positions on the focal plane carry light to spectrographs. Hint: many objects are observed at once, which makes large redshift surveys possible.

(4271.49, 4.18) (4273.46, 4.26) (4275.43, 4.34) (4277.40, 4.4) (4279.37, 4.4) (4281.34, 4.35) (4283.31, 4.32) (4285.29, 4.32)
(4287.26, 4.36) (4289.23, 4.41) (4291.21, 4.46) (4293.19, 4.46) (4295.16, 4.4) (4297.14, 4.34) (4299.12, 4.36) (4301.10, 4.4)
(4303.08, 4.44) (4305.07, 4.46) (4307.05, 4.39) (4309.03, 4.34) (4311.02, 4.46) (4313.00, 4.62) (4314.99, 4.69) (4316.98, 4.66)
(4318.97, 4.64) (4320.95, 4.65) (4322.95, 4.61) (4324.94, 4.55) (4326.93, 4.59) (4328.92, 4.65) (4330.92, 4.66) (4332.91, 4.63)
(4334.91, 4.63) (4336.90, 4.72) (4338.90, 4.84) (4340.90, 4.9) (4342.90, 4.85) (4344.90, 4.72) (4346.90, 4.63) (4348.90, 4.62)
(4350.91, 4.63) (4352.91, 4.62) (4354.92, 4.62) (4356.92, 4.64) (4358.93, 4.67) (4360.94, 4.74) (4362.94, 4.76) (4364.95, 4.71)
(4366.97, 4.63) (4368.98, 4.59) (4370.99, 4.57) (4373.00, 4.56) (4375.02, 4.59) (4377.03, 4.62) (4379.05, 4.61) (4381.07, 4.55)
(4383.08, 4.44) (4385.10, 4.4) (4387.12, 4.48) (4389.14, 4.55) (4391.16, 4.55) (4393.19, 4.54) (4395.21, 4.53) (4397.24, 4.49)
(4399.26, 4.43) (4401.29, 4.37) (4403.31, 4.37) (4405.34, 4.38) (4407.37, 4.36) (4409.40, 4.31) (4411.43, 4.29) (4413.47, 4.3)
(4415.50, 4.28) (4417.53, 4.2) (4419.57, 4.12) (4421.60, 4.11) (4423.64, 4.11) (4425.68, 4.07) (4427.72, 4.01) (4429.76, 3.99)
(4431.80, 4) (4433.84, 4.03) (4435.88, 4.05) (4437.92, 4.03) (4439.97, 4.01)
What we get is -2.2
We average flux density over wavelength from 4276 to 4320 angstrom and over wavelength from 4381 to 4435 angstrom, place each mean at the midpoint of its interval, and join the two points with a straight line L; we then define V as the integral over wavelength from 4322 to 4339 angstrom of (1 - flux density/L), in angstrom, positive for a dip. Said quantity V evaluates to -0.9 angstrom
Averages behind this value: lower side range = 4.44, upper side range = 4.3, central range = 4.65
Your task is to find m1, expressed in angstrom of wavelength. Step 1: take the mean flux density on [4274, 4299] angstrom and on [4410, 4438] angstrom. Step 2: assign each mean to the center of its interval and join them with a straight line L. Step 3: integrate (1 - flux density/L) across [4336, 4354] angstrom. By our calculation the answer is -1.9 angstrom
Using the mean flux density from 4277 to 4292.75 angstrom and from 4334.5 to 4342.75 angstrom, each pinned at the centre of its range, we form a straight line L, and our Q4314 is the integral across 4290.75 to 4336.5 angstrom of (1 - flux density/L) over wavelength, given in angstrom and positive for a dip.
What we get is 0.70 angstrom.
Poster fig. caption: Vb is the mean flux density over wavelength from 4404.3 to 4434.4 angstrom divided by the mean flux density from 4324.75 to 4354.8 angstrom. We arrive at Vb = 0.89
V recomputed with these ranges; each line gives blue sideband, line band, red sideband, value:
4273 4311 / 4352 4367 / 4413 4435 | -1.5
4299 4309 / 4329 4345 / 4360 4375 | -0.7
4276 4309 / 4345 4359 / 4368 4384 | -0.4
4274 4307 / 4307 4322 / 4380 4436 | -0.7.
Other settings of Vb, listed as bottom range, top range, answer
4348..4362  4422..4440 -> 0.87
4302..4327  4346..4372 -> 1.02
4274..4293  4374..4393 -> 1.04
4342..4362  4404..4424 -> 0.91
